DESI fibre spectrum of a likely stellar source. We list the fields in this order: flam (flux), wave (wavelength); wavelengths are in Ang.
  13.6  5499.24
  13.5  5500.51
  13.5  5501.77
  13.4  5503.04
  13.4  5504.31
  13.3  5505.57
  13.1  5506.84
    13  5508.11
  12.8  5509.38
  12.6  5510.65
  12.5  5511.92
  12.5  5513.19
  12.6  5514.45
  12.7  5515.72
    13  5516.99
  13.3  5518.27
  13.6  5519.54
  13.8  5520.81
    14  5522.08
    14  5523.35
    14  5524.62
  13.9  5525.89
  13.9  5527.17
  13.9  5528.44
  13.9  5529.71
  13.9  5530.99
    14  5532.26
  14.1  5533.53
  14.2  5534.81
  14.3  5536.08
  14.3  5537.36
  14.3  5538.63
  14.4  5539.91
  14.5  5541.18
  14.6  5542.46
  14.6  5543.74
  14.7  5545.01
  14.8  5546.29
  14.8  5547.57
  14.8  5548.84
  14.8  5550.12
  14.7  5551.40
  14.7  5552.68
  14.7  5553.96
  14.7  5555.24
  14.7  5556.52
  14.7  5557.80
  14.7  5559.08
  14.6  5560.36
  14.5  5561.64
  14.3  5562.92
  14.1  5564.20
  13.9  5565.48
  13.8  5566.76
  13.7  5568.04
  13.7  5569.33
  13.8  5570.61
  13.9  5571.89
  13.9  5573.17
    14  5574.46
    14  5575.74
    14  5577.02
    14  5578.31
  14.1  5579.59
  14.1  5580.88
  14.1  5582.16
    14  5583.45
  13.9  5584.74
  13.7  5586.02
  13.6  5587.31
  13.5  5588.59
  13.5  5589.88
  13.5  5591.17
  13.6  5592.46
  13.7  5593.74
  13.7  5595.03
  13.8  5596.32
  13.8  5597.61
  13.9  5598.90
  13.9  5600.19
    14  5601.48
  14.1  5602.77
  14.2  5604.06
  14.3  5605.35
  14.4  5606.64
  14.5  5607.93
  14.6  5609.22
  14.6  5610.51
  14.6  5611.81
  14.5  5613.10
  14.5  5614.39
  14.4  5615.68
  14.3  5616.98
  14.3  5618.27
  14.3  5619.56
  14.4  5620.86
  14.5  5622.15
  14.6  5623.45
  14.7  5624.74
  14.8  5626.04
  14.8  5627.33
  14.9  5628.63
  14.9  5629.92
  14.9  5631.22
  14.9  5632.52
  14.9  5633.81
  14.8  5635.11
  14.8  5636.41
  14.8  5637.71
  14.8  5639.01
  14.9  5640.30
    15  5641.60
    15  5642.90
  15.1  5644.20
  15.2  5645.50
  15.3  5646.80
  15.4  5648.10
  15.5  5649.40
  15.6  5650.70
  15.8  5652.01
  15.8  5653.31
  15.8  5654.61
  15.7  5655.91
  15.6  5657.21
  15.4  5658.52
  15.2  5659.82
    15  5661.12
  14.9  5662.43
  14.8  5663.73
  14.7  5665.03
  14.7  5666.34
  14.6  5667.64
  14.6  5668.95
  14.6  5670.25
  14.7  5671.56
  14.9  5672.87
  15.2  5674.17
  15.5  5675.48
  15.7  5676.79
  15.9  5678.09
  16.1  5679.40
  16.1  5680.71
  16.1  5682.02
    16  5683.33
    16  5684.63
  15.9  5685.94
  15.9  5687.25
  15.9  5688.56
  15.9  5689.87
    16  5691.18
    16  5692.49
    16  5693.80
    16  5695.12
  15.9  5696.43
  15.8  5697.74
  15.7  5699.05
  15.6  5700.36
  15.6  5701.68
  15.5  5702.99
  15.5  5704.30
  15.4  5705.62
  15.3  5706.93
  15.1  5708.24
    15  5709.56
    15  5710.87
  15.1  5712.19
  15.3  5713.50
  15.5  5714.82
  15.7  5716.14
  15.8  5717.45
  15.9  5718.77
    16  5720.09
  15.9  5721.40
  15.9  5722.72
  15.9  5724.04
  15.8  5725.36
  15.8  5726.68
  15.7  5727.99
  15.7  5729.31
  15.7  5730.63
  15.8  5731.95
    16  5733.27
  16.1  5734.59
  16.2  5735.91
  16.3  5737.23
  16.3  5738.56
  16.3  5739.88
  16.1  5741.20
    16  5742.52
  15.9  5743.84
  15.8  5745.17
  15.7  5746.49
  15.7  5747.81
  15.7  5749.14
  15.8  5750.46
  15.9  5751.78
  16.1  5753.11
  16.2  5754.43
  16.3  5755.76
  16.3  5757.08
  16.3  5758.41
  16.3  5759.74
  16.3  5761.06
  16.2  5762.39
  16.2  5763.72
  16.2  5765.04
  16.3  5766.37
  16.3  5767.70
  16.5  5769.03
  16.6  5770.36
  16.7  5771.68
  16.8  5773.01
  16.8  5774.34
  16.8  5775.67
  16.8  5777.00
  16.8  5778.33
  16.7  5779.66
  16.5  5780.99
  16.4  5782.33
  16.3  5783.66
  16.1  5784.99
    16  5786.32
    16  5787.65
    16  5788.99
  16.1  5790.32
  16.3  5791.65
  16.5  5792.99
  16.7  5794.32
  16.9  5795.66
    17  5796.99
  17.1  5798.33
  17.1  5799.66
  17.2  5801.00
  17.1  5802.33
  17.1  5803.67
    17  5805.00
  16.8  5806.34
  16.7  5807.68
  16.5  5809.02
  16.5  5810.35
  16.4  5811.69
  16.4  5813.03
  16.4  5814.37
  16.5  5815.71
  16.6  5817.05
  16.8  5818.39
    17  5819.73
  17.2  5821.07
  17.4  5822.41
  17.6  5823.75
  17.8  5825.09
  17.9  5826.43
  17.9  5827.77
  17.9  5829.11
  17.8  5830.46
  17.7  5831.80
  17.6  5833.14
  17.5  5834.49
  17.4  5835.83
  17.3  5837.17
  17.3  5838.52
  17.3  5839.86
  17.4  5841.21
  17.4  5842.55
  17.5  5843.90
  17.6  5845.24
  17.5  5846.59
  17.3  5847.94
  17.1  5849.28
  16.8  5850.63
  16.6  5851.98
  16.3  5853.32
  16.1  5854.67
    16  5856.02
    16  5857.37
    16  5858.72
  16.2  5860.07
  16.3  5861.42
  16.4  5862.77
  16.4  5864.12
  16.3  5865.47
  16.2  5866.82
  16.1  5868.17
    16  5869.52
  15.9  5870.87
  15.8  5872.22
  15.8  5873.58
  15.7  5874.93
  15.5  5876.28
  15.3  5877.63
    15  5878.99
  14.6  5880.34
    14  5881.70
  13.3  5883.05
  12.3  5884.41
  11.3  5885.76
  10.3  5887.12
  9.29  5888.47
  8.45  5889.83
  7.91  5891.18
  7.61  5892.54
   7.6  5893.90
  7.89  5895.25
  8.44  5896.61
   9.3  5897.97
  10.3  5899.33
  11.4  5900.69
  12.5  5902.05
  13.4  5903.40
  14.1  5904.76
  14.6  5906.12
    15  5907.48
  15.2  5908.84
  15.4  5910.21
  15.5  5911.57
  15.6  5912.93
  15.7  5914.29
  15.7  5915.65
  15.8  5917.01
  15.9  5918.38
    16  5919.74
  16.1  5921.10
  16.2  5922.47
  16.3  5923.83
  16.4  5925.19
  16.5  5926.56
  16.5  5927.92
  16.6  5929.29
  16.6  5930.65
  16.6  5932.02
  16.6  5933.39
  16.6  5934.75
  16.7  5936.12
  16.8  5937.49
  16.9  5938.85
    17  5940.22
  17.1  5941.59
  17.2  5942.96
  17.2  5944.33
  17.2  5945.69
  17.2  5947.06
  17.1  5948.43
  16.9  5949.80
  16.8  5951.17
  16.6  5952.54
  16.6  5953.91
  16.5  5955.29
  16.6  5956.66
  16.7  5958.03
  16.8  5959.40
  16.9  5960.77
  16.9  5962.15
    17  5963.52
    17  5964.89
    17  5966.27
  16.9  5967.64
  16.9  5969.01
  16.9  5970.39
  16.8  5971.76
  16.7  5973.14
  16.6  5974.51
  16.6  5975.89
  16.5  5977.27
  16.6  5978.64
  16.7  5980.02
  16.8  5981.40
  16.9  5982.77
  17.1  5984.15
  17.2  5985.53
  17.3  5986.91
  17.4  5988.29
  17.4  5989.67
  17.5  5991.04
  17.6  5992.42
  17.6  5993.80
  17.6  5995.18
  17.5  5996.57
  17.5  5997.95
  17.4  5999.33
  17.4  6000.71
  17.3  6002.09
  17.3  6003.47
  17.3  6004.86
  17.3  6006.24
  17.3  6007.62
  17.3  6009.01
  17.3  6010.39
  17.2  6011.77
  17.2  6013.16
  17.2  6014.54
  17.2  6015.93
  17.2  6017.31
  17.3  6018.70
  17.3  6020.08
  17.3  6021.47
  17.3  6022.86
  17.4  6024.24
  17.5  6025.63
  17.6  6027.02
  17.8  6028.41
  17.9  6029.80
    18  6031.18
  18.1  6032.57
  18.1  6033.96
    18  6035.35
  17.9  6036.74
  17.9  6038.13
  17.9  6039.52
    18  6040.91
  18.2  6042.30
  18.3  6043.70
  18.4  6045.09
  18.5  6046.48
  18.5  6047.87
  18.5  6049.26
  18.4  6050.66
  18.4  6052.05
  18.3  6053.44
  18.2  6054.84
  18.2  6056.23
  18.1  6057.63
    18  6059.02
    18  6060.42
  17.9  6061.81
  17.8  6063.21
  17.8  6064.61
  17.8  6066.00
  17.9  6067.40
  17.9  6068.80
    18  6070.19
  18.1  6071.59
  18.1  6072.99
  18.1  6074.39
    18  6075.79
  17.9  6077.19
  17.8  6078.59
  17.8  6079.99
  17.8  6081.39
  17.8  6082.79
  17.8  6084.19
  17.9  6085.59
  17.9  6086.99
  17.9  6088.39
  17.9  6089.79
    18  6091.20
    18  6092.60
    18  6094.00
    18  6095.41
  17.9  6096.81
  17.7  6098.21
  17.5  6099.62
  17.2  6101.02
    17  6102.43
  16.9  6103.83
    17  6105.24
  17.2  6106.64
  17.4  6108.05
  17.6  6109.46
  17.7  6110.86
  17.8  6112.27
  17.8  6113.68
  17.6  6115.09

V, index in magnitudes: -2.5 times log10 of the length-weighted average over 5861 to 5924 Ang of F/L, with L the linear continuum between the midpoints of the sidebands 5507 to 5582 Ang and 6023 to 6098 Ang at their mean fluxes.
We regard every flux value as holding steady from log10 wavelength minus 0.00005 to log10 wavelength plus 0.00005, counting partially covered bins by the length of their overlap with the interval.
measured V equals 0.21 mag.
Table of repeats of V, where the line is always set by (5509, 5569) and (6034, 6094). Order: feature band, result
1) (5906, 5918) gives 0.098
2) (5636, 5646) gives -0.010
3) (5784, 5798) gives -0.028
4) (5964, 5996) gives 0.024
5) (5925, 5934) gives 0.031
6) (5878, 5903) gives 0.482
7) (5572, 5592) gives 0.040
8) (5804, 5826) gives -0.048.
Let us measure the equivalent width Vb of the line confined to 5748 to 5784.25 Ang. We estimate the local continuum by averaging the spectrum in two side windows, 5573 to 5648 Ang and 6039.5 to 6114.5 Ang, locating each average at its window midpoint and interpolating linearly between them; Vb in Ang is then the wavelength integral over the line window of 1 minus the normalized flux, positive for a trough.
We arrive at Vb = -1.9 Ang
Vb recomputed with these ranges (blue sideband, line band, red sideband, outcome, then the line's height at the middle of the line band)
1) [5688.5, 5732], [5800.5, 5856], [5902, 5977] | -3.8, 16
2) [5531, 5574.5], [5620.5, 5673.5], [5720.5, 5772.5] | 0.6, 15.2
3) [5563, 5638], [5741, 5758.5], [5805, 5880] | -0.2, 15.8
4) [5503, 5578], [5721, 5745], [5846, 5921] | -3.2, 14.1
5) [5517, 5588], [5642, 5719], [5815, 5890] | -2.5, 15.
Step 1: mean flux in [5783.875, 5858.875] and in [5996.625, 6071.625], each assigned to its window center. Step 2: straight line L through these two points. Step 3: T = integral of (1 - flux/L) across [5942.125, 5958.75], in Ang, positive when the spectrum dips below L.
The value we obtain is 0.5 Ang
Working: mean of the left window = 16.9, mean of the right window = 17.8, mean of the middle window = 16.9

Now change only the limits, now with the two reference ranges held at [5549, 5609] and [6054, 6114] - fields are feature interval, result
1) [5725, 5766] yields -1.9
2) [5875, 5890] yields 3.1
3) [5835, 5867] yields -1.4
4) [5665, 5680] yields -0.3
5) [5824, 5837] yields -1.4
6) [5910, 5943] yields 0.6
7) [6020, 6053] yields -1.0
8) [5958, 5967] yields 0.0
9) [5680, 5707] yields -1.6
